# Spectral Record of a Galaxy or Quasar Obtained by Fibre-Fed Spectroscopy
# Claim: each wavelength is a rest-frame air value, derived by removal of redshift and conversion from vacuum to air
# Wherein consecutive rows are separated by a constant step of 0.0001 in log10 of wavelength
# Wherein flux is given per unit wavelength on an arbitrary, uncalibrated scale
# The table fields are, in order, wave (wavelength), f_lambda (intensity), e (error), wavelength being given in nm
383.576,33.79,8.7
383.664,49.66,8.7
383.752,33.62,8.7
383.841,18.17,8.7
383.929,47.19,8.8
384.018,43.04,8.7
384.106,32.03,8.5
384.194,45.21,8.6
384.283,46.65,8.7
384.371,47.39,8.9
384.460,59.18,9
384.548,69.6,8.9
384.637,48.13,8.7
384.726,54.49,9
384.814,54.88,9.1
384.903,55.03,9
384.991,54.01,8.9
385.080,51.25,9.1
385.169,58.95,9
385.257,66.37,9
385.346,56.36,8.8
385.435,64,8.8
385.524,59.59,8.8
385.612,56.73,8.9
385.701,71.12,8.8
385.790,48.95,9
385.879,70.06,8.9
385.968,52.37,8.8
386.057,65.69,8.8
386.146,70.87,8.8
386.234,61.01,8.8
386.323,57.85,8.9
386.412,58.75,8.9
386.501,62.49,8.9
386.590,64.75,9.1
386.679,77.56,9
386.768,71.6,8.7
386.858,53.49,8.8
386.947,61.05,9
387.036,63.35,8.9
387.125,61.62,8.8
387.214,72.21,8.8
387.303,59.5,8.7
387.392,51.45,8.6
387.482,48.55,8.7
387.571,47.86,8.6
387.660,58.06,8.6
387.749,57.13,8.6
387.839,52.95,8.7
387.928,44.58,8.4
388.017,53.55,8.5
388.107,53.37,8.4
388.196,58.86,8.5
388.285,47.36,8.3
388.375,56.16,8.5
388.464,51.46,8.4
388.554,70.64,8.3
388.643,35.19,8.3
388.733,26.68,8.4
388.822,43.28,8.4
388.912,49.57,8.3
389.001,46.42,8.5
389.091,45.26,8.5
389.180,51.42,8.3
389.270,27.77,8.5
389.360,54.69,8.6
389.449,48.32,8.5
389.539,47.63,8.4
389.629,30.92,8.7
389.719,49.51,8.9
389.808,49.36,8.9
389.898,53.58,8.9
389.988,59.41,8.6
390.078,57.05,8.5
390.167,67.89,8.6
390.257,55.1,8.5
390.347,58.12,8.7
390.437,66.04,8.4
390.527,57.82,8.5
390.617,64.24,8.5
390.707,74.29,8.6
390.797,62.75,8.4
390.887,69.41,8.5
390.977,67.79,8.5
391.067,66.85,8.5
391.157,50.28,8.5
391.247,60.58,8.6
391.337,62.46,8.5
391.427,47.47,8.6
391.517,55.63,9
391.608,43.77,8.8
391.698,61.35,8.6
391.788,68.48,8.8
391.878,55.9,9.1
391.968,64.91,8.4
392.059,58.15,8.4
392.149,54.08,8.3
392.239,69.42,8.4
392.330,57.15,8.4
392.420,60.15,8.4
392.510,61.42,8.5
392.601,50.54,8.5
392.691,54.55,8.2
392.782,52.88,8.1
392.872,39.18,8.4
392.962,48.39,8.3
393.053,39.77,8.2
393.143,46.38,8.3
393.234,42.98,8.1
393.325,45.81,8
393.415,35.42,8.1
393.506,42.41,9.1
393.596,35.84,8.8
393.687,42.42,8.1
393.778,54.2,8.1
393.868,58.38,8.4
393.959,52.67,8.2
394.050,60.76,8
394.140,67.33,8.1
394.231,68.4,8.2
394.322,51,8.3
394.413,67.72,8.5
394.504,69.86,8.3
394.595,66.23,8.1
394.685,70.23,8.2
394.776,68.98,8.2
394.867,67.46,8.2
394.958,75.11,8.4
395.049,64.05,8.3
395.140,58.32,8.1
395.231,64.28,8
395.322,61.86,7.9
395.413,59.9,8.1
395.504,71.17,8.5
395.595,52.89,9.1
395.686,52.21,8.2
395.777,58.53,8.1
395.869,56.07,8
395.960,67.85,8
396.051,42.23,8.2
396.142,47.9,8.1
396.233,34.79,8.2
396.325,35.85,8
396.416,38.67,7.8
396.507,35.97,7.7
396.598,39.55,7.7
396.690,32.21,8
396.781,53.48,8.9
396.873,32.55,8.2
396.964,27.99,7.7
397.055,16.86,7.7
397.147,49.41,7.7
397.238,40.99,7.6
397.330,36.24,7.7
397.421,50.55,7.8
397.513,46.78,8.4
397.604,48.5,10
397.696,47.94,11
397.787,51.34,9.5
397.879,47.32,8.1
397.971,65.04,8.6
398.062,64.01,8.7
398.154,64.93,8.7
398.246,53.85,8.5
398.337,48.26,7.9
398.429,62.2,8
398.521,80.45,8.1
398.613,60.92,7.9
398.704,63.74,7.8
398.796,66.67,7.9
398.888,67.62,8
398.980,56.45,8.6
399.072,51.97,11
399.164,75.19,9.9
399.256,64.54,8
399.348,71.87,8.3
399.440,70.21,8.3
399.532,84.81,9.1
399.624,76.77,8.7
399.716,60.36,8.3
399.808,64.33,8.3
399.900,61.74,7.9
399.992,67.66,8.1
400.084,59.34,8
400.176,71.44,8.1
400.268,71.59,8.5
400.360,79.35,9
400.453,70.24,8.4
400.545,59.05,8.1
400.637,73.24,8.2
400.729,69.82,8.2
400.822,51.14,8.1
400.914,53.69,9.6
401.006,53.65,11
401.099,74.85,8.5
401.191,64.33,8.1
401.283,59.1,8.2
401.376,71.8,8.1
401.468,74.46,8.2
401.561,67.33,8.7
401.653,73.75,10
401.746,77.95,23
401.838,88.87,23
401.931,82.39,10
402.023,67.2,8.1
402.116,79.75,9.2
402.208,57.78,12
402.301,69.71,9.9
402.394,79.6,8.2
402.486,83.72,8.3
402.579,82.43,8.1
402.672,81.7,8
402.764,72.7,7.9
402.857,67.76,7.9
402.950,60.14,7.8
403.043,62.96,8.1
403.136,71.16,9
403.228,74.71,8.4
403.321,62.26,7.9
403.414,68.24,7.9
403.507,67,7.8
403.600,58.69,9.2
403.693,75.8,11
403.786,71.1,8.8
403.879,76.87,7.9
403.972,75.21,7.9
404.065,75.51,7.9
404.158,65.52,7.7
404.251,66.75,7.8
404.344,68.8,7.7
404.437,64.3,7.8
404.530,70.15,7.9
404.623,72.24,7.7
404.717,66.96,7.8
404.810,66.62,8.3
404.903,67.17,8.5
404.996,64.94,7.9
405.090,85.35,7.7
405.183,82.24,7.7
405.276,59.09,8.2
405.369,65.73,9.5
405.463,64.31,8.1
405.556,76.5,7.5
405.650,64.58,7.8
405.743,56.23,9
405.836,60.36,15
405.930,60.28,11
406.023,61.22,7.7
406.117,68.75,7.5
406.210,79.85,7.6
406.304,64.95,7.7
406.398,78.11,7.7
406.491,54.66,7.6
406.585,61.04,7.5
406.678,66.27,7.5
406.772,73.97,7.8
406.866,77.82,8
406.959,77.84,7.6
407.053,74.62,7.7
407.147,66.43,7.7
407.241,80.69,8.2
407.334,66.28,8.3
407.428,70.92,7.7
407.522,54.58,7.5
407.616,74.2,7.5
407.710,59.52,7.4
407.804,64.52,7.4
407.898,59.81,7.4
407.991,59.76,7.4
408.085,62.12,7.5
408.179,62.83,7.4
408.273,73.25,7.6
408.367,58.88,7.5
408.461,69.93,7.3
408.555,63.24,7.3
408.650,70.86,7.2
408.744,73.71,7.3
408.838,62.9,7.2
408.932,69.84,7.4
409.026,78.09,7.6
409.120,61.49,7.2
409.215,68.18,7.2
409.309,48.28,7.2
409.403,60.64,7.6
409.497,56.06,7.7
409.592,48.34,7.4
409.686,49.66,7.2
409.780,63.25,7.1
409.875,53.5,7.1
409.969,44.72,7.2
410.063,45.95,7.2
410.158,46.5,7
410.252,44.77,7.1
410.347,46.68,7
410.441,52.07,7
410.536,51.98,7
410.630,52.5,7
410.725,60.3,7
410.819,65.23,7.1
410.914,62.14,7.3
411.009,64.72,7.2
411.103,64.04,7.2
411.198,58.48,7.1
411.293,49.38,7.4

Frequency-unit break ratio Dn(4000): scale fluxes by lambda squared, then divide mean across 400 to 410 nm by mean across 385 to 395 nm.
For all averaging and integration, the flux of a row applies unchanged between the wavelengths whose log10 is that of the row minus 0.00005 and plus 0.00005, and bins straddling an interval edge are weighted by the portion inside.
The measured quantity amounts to 1.29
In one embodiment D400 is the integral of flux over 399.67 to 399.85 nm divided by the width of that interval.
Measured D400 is 62.3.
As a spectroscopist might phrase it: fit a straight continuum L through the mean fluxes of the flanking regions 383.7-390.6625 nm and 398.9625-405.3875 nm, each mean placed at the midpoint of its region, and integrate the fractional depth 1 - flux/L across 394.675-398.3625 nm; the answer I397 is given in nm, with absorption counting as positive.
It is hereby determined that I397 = 0.725 nm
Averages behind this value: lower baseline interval 54.1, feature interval 51.1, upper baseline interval 69.5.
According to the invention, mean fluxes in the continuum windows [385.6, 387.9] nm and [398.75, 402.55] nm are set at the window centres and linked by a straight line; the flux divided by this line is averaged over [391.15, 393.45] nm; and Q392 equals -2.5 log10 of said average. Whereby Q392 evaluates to 0.19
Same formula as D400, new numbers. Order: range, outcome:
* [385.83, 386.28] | 63.9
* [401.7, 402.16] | 79.3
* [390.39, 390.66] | 62.6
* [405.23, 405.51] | 63.1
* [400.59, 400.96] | 62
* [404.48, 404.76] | 69.6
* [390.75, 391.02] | 66.7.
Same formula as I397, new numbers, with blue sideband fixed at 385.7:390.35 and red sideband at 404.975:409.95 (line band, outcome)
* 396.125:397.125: 0.40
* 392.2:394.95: 0.13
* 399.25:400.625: -0.17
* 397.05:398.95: 0.18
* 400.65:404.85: -0.46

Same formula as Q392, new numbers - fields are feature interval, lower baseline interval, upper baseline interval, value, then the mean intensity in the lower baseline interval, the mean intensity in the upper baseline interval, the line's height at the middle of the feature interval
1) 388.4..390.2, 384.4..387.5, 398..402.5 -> 0.274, 60.4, 67.7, 62.1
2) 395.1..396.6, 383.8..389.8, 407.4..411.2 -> 0.085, 53.7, 59.9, 56.2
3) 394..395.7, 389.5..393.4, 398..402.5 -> -0.067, 55.9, 67.7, 60.5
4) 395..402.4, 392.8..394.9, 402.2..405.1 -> 0.050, 53.9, 70.4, 62.1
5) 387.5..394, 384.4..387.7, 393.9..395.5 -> 0.179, 59.9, 64.5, 62.4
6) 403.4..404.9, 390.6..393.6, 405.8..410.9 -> -0.144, 55.2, 62.6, 60.7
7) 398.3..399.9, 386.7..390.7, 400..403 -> 0.015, 53.5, 70.3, 67.1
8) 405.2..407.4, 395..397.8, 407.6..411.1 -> -0.195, 47.6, 59.7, 56.8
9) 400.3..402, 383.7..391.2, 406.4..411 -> -0.163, 54.9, 62.1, 59.5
